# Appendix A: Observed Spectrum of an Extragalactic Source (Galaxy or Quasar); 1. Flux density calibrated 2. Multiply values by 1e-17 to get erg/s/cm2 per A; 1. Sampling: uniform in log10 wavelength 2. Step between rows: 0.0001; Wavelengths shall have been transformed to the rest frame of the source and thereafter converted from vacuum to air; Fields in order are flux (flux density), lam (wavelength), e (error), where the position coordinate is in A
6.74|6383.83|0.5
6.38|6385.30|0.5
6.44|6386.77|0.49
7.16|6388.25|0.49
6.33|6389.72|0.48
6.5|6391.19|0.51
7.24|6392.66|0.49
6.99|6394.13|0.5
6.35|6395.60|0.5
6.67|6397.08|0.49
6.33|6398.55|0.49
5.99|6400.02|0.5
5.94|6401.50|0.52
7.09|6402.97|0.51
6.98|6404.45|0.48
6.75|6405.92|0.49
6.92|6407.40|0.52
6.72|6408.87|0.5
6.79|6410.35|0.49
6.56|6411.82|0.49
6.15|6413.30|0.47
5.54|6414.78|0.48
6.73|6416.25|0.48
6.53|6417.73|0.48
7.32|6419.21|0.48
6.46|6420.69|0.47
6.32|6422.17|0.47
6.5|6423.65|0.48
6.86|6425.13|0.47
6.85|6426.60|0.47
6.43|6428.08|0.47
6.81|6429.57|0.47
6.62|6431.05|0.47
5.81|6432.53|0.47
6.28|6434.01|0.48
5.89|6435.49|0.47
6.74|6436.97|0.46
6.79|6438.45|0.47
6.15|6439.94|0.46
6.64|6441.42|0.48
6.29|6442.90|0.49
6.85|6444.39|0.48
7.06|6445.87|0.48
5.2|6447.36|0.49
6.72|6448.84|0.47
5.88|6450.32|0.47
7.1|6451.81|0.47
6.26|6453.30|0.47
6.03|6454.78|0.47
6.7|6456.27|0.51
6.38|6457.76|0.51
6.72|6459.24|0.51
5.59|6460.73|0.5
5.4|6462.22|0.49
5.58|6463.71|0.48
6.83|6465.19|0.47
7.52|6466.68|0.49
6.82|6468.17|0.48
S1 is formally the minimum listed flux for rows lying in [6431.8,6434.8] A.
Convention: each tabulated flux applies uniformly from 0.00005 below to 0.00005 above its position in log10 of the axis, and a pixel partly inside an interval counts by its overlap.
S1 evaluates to 5.81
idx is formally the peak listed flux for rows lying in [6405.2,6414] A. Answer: 6.92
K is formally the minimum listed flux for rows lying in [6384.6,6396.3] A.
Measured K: 6.33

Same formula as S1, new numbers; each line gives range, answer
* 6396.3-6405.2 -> 5.94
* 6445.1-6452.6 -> 5.2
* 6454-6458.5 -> 6.03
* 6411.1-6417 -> 5.54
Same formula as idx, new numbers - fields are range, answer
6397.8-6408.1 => 7.09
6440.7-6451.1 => 7.06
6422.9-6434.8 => 6.86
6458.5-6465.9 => 6.83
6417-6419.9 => 7.32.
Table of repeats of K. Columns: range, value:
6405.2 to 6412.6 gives 6.56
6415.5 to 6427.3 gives 6.32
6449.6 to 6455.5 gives 5.88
